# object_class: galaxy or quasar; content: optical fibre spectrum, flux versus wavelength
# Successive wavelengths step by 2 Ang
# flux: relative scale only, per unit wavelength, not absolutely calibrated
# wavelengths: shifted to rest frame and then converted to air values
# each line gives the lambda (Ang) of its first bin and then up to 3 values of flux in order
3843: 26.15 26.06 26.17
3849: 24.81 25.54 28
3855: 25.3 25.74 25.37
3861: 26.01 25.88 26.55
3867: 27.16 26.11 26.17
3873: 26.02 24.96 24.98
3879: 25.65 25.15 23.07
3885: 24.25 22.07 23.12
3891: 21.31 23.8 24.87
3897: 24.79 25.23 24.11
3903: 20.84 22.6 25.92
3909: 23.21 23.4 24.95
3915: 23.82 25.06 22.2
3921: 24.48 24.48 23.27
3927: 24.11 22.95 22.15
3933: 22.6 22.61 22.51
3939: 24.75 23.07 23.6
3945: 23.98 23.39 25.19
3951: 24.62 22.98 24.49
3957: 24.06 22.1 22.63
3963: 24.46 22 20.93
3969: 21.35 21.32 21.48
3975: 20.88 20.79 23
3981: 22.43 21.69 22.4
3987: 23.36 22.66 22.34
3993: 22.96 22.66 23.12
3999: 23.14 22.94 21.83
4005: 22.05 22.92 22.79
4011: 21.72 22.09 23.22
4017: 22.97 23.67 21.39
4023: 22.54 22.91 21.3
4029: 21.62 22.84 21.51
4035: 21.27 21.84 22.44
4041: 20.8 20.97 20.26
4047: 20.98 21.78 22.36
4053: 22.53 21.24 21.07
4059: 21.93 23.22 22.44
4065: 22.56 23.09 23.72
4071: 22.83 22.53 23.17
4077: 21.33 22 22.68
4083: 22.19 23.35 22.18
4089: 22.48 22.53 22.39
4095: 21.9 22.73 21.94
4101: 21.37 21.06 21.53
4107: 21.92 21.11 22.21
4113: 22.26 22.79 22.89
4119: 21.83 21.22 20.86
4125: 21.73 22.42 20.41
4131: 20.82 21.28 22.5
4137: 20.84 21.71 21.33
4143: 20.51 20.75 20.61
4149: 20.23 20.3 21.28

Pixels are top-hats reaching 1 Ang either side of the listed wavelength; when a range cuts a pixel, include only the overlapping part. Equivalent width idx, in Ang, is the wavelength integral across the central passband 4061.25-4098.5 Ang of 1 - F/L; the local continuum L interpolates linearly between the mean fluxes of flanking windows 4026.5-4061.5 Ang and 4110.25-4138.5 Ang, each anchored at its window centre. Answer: -1.5 Ang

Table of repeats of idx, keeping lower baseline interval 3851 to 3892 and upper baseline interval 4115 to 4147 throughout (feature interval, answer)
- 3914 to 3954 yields 1.1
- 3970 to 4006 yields 1.8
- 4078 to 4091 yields -0.2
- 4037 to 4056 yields 1.0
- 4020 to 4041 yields 0.9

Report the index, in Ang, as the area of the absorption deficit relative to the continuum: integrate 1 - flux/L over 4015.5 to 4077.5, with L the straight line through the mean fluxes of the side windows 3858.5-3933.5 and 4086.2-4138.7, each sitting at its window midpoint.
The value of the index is 1.2 Ang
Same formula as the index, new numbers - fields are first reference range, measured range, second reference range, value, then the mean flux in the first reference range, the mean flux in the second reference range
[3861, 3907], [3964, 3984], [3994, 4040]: 1.29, 24.6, 22.4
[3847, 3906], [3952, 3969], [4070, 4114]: 0.67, 24.8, 22.2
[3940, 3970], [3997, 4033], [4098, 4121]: 0.41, 23.3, 21.9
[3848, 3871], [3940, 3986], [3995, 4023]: 1.82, 26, 22.6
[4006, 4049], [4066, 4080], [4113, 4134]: -0.53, 22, 21.7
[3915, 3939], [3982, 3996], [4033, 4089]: 0.13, 23.4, 22.1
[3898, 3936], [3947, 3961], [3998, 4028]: -0.37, 23.6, 22.5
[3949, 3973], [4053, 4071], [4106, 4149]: -0.34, 22.9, 21.5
